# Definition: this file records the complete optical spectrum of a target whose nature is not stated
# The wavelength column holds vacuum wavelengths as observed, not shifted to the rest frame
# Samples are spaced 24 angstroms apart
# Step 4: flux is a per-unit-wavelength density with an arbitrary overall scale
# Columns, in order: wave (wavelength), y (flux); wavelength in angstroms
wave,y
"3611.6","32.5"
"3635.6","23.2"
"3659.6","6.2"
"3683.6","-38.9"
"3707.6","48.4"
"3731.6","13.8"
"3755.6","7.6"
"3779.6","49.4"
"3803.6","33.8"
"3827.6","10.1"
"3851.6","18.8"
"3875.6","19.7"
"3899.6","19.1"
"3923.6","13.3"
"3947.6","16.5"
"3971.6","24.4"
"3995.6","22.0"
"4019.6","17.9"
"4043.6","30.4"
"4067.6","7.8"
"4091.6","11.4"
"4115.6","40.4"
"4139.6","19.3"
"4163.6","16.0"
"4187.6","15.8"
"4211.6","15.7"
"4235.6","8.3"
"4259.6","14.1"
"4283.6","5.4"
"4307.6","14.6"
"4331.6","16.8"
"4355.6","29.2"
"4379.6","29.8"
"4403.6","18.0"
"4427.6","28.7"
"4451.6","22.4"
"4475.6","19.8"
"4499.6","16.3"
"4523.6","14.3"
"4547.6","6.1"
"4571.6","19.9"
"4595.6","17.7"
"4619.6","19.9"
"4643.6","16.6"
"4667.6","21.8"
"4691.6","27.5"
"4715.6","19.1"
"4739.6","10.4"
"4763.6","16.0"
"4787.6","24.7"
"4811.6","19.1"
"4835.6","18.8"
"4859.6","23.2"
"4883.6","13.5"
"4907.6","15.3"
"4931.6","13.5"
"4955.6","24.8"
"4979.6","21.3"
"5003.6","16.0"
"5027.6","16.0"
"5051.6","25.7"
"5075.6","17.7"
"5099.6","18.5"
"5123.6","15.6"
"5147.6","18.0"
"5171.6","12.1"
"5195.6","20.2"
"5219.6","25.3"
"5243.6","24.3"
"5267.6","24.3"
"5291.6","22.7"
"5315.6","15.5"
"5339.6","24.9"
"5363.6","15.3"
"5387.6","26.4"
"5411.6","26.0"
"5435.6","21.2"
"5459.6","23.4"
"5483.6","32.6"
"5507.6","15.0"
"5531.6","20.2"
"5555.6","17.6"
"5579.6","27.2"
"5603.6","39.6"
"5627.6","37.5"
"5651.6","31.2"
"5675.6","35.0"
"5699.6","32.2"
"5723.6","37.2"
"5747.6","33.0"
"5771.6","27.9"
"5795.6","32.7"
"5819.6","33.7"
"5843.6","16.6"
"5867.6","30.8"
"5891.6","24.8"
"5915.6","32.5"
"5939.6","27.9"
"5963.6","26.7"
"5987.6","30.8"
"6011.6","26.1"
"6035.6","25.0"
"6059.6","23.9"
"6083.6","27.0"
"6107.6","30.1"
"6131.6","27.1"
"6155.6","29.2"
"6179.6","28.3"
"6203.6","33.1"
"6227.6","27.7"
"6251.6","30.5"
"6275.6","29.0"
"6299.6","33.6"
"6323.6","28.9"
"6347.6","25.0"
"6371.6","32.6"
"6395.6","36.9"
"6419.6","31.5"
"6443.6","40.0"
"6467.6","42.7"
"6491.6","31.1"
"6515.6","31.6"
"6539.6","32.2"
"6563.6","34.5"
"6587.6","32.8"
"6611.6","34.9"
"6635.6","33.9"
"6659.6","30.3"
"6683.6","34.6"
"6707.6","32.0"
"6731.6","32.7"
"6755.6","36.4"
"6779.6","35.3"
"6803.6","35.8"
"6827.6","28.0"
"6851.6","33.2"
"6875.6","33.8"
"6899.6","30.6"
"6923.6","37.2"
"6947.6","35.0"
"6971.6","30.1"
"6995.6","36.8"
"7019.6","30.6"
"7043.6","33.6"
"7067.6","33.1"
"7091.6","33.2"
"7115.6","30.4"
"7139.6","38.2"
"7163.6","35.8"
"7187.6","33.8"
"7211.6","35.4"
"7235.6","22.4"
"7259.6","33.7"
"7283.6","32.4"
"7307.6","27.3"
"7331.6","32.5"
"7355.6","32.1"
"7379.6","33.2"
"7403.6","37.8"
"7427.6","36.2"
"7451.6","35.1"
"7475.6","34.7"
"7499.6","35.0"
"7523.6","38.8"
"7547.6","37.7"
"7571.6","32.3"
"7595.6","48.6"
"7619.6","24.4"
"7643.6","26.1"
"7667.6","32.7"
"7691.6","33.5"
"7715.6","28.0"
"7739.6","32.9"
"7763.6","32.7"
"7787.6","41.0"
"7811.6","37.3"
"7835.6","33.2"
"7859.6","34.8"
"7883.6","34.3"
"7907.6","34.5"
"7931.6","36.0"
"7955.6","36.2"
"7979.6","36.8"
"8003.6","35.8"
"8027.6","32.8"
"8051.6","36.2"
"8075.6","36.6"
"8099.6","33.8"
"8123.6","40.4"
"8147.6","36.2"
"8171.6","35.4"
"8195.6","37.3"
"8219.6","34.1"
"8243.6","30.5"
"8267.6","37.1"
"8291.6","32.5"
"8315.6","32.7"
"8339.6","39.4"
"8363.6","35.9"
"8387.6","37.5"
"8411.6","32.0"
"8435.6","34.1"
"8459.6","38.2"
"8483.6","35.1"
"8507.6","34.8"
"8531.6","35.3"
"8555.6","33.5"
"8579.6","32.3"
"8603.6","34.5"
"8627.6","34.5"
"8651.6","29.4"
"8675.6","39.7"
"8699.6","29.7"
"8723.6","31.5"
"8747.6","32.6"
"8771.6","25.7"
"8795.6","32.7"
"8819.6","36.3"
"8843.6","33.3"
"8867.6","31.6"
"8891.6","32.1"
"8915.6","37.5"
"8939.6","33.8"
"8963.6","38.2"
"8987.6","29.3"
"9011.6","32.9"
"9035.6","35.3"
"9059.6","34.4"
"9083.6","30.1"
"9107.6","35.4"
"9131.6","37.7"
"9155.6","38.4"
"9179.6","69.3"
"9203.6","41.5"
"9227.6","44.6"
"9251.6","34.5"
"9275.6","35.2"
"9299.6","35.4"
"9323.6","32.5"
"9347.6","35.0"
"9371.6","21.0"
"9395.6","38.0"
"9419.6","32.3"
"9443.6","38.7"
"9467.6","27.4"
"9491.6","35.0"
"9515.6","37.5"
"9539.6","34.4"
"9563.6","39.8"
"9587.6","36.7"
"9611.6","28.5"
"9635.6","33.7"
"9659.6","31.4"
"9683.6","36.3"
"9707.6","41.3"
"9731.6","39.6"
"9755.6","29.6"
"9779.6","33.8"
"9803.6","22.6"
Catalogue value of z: 0.40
